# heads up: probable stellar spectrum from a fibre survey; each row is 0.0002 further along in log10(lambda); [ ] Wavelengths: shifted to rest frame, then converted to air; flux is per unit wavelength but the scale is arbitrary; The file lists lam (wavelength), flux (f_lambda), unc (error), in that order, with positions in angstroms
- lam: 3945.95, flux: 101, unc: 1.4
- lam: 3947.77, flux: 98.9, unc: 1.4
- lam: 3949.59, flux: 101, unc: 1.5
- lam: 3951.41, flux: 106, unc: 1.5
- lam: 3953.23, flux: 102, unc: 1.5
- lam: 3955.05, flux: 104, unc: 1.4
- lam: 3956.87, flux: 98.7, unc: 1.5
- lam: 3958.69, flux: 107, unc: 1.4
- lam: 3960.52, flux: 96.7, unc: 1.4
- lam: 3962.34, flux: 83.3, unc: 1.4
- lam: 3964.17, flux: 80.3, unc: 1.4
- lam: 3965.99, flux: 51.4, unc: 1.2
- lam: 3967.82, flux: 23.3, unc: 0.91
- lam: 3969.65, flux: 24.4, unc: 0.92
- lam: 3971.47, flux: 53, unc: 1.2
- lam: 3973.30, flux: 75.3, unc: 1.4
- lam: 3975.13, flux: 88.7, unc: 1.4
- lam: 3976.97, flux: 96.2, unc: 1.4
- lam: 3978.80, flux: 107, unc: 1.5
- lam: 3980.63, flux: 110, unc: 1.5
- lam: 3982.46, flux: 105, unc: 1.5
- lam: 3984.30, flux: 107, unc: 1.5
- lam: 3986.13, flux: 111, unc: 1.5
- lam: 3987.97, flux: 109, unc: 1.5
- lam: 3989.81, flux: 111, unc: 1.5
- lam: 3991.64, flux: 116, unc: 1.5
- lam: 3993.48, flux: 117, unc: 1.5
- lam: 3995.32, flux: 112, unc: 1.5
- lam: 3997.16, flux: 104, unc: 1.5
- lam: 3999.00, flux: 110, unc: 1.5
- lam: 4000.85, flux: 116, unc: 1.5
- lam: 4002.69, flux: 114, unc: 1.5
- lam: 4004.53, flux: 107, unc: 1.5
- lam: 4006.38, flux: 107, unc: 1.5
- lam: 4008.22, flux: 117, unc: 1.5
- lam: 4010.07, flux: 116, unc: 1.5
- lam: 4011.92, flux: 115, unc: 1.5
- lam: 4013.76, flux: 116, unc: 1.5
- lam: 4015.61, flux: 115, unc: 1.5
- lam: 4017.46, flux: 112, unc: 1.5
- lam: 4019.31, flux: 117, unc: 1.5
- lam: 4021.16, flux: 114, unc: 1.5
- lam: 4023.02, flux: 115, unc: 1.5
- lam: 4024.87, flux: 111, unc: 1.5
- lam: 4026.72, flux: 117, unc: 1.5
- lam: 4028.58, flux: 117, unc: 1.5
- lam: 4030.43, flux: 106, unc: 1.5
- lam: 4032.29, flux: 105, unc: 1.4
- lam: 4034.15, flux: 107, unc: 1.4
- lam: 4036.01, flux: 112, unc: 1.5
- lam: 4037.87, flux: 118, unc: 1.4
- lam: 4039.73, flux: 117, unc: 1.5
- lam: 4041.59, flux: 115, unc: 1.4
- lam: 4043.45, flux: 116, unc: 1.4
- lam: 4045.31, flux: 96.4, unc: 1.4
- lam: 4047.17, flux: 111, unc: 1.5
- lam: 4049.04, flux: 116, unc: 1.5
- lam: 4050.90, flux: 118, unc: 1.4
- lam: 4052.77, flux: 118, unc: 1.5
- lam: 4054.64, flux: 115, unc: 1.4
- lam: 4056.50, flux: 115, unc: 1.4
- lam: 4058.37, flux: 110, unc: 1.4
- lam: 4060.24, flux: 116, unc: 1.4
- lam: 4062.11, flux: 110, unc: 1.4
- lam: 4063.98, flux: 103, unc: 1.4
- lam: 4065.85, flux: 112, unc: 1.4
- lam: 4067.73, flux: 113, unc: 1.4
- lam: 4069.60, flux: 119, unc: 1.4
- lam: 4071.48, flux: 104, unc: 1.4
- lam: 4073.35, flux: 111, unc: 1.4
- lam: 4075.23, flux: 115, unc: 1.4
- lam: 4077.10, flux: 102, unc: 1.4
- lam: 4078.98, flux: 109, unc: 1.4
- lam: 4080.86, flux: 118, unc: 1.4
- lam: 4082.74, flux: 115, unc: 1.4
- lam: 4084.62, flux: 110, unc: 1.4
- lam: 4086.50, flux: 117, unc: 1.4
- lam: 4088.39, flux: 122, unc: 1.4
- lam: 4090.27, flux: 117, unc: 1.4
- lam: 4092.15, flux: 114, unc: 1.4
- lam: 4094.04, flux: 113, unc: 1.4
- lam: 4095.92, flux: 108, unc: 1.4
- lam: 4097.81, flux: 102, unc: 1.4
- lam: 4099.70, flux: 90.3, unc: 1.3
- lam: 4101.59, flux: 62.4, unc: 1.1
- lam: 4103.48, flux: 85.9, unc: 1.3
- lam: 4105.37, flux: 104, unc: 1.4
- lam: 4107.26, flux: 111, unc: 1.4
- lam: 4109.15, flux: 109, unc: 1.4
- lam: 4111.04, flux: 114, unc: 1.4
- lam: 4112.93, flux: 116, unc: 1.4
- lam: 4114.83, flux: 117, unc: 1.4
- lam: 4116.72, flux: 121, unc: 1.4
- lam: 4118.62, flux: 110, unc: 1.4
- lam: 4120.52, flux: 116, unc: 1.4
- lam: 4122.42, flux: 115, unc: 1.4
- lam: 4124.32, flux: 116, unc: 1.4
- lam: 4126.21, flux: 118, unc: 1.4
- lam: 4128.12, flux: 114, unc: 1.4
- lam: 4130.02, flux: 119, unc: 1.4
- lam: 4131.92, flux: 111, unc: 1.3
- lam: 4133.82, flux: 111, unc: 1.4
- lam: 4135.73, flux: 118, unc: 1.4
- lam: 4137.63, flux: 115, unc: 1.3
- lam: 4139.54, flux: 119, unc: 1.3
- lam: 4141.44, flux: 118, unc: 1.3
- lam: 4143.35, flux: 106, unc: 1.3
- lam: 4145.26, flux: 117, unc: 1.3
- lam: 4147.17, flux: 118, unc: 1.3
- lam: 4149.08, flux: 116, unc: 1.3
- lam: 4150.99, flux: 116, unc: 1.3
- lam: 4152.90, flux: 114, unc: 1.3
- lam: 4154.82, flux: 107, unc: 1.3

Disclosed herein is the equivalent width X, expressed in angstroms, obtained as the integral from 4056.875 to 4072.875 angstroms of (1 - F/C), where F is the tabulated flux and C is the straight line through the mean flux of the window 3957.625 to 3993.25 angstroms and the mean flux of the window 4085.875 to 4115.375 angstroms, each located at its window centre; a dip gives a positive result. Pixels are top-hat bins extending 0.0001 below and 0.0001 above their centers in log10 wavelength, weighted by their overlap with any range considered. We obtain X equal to -1.6 angstroms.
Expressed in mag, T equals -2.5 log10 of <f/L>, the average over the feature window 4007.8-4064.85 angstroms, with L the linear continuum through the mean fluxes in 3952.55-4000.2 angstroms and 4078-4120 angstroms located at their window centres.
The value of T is -0.13 mag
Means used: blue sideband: 92.6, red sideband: 108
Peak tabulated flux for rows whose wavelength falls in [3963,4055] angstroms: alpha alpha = 118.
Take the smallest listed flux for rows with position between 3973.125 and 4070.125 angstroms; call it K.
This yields 75.3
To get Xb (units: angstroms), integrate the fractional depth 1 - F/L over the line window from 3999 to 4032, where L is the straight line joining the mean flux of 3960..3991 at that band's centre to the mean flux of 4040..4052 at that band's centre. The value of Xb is -4.34 angstroms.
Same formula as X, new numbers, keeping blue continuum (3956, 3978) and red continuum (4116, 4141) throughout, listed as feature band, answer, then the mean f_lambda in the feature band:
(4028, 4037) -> -1.86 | 109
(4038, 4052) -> -2.90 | 113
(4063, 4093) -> -2.98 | 113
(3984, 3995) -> -4.57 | 112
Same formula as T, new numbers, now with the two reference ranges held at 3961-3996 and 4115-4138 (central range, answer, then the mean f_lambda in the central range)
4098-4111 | 0.17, 95.7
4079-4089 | -0.08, 115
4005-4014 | -0.21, 114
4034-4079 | -0.10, 112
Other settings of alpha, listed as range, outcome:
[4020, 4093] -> 122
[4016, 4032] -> 117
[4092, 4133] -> 121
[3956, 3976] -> 107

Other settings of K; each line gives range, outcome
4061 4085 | 102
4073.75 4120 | 62.4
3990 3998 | 104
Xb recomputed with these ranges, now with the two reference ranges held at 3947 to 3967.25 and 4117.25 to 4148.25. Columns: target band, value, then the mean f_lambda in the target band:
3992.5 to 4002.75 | -1.52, 112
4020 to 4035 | -1.50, 112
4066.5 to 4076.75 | -0.44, 112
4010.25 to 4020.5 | -1.56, 115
